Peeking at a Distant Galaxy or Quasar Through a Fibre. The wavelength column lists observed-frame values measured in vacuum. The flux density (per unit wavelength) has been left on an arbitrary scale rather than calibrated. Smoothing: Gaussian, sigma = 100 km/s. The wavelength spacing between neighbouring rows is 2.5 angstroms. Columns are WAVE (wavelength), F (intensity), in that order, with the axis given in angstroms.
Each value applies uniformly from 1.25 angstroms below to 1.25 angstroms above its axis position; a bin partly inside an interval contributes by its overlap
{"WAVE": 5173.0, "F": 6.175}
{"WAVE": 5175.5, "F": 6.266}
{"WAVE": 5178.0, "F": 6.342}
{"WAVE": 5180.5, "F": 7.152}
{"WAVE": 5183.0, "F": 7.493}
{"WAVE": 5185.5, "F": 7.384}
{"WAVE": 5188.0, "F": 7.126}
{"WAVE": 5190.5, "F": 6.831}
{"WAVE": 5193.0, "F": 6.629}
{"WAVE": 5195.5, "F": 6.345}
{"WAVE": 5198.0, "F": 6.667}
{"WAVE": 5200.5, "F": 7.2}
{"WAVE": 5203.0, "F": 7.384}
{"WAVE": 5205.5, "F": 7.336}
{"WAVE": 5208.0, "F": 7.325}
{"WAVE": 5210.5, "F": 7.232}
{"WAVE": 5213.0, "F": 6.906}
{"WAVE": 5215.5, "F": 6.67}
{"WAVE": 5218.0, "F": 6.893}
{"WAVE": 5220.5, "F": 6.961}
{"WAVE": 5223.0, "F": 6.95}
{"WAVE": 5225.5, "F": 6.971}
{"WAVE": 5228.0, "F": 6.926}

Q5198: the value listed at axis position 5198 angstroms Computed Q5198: 6.667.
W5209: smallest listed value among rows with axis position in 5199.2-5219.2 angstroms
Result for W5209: 6.67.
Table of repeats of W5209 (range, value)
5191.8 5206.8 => 6.345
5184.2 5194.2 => 6.629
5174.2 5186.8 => 6.266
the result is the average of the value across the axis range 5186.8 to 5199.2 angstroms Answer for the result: 6.72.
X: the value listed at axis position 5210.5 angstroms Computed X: 7.232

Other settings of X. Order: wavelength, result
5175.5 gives 6.266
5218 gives 6.893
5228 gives 6.926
